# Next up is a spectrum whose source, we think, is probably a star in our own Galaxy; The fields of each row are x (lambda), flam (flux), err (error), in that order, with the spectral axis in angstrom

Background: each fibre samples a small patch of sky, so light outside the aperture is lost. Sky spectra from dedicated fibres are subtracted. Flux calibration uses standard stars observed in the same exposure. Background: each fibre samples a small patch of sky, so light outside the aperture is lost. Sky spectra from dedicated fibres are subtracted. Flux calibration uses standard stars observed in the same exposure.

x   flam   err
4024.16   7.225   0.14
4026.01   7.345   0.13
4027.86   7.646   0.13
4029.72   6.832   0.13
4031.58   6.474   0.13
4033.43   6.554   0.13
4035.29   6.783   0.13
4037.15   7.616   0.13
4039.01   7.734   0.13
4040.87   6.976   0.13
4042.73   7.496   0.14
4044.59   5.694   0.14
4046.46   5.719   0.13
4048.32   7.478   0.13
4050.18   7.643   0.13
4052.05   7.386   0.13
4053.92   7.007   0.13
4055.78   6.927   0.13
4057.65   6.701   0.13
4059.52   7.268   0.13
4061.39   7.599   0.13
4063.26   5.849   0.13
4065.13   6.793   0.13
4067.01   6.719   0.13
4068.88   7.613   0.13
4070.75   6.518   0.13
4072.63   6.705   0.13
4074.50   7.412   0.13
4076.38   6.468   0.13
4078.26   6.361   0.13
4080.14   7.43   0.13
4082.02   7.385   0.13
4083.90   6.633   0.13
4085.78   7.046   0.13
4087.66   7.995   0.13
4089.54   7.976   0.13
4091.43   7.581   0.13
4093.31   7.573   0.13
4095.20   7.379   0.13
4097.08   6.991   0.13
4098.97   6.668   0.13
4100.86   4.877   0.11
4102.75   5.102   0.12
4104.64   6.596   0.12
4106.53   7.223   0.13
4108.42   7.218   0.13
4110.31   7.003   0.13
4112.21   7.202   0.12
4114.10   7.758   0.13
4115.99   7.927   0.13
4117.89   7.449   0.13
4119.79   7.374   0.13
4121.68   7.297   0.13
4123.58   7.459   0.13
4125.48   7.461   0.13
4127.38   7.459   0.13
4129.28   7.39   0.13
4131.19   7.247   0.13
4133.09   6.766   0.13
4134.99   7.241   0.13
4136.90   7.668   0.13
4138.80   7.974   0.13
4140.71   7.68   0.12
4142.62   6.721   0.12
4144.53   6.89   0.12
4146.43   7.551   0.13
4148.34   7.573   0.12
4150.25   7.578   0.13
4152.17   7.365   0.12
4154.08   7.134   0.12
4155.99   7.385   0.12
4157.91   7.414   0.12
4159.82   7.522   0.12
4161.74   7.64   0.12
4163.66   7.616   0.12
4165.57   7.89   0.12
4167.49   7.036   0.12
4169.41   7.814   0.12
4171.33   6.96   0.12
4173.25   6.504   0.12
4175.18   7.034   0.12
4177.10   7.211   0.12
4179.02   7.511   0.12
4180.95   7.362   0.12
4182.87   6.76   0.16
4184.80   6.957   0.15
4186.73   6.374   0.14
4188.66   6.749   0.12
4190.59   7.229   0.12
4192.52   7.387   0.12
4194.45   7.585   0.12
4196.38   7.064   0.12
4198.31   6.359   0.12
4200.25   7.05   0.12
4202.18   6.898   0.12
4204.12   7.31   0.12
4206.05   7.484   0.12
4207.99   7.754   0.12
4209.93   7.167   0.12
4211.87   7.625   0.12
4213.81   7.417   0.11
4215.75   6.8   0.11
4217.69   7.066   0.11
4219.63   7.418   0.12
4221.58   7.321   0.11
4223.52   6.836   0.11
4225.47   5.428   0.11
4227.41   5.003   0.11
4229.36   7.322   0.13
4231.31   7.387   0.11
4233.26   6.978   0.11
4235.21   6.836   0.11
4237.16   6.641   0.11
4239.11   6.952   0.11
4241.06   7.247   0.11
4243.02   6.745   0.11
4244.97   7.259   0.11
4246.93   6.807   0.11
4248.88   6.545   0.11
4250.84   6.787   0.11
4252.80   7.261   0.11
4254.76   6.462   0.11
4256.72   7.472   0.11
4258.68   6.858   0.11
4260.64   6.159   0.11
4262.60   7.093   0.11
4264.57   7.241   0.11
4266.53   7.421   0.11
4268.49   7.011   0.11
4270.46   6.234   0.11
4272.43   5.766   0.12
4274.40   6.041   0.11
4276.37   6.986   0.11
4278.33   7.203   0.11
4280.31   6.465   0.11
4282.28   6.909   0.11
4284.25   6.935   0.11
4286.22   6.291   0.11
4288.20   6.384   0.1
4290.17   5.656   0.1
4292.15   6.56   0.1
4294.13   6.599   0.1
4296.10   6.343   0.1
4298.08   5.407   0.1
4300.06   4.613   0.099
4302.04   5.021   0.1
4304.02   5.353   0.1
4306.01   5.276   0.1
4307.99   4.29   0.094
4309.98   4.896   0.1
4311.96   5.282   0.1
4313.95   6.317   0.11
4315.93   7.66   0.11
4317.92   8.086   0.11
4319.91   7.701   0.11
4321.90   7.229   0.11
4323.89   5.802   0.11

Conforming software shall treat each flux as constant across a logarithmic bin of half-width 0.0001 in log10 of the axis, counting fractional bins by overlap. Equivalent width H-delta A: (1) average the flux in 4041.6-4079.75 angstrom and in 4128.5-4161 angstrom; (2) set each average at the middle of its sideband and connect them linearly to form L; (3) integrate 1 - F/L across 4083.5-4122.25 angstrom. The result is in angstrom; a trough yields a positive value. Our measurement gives 0.1 angstrom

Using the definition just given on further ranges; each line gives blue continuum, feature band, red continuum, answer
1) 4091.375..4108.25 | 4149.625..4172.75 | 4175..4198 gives -1.56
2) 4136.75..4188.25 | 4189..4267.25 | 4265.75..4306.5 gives -3.16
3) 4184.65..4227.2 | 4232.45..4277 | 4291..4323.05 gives -1.82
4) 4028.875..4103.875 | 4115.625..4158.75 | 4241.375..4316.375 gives -4.17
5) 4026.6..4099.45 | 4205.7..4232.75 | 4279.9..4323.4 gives -2.24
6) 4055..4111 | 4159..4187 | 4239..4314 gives -2.42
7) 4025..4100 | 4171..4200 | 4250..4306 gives -1.36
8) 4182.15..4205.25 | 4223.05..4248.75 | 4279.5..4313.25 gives -0.93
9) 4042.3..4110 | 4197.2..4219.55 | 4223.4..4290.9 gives -1.40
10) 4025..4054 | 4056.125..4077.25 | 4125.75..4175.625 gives 0.67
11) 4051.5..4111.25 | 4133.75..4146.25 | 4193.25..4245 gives -0.72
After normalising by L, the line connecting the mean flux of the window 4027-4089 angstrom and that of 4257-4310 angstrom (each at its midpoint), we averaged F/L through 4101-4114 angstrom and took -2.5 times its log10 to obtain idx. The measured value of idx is 0.02 mag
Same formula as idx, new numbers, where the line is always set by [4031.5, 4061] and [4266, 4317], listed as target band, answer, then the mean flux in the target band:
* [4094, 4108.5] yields 0.05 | 6.48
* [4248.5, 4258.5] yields -0.11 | 6.92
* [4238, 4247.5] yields -0.12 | 7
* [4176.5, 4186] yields -0.10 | 7.14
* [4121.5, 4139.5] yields -0.11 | 7.39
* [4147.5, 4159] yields -0.12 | 7.41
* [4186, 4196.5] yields -0.10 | 7.08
